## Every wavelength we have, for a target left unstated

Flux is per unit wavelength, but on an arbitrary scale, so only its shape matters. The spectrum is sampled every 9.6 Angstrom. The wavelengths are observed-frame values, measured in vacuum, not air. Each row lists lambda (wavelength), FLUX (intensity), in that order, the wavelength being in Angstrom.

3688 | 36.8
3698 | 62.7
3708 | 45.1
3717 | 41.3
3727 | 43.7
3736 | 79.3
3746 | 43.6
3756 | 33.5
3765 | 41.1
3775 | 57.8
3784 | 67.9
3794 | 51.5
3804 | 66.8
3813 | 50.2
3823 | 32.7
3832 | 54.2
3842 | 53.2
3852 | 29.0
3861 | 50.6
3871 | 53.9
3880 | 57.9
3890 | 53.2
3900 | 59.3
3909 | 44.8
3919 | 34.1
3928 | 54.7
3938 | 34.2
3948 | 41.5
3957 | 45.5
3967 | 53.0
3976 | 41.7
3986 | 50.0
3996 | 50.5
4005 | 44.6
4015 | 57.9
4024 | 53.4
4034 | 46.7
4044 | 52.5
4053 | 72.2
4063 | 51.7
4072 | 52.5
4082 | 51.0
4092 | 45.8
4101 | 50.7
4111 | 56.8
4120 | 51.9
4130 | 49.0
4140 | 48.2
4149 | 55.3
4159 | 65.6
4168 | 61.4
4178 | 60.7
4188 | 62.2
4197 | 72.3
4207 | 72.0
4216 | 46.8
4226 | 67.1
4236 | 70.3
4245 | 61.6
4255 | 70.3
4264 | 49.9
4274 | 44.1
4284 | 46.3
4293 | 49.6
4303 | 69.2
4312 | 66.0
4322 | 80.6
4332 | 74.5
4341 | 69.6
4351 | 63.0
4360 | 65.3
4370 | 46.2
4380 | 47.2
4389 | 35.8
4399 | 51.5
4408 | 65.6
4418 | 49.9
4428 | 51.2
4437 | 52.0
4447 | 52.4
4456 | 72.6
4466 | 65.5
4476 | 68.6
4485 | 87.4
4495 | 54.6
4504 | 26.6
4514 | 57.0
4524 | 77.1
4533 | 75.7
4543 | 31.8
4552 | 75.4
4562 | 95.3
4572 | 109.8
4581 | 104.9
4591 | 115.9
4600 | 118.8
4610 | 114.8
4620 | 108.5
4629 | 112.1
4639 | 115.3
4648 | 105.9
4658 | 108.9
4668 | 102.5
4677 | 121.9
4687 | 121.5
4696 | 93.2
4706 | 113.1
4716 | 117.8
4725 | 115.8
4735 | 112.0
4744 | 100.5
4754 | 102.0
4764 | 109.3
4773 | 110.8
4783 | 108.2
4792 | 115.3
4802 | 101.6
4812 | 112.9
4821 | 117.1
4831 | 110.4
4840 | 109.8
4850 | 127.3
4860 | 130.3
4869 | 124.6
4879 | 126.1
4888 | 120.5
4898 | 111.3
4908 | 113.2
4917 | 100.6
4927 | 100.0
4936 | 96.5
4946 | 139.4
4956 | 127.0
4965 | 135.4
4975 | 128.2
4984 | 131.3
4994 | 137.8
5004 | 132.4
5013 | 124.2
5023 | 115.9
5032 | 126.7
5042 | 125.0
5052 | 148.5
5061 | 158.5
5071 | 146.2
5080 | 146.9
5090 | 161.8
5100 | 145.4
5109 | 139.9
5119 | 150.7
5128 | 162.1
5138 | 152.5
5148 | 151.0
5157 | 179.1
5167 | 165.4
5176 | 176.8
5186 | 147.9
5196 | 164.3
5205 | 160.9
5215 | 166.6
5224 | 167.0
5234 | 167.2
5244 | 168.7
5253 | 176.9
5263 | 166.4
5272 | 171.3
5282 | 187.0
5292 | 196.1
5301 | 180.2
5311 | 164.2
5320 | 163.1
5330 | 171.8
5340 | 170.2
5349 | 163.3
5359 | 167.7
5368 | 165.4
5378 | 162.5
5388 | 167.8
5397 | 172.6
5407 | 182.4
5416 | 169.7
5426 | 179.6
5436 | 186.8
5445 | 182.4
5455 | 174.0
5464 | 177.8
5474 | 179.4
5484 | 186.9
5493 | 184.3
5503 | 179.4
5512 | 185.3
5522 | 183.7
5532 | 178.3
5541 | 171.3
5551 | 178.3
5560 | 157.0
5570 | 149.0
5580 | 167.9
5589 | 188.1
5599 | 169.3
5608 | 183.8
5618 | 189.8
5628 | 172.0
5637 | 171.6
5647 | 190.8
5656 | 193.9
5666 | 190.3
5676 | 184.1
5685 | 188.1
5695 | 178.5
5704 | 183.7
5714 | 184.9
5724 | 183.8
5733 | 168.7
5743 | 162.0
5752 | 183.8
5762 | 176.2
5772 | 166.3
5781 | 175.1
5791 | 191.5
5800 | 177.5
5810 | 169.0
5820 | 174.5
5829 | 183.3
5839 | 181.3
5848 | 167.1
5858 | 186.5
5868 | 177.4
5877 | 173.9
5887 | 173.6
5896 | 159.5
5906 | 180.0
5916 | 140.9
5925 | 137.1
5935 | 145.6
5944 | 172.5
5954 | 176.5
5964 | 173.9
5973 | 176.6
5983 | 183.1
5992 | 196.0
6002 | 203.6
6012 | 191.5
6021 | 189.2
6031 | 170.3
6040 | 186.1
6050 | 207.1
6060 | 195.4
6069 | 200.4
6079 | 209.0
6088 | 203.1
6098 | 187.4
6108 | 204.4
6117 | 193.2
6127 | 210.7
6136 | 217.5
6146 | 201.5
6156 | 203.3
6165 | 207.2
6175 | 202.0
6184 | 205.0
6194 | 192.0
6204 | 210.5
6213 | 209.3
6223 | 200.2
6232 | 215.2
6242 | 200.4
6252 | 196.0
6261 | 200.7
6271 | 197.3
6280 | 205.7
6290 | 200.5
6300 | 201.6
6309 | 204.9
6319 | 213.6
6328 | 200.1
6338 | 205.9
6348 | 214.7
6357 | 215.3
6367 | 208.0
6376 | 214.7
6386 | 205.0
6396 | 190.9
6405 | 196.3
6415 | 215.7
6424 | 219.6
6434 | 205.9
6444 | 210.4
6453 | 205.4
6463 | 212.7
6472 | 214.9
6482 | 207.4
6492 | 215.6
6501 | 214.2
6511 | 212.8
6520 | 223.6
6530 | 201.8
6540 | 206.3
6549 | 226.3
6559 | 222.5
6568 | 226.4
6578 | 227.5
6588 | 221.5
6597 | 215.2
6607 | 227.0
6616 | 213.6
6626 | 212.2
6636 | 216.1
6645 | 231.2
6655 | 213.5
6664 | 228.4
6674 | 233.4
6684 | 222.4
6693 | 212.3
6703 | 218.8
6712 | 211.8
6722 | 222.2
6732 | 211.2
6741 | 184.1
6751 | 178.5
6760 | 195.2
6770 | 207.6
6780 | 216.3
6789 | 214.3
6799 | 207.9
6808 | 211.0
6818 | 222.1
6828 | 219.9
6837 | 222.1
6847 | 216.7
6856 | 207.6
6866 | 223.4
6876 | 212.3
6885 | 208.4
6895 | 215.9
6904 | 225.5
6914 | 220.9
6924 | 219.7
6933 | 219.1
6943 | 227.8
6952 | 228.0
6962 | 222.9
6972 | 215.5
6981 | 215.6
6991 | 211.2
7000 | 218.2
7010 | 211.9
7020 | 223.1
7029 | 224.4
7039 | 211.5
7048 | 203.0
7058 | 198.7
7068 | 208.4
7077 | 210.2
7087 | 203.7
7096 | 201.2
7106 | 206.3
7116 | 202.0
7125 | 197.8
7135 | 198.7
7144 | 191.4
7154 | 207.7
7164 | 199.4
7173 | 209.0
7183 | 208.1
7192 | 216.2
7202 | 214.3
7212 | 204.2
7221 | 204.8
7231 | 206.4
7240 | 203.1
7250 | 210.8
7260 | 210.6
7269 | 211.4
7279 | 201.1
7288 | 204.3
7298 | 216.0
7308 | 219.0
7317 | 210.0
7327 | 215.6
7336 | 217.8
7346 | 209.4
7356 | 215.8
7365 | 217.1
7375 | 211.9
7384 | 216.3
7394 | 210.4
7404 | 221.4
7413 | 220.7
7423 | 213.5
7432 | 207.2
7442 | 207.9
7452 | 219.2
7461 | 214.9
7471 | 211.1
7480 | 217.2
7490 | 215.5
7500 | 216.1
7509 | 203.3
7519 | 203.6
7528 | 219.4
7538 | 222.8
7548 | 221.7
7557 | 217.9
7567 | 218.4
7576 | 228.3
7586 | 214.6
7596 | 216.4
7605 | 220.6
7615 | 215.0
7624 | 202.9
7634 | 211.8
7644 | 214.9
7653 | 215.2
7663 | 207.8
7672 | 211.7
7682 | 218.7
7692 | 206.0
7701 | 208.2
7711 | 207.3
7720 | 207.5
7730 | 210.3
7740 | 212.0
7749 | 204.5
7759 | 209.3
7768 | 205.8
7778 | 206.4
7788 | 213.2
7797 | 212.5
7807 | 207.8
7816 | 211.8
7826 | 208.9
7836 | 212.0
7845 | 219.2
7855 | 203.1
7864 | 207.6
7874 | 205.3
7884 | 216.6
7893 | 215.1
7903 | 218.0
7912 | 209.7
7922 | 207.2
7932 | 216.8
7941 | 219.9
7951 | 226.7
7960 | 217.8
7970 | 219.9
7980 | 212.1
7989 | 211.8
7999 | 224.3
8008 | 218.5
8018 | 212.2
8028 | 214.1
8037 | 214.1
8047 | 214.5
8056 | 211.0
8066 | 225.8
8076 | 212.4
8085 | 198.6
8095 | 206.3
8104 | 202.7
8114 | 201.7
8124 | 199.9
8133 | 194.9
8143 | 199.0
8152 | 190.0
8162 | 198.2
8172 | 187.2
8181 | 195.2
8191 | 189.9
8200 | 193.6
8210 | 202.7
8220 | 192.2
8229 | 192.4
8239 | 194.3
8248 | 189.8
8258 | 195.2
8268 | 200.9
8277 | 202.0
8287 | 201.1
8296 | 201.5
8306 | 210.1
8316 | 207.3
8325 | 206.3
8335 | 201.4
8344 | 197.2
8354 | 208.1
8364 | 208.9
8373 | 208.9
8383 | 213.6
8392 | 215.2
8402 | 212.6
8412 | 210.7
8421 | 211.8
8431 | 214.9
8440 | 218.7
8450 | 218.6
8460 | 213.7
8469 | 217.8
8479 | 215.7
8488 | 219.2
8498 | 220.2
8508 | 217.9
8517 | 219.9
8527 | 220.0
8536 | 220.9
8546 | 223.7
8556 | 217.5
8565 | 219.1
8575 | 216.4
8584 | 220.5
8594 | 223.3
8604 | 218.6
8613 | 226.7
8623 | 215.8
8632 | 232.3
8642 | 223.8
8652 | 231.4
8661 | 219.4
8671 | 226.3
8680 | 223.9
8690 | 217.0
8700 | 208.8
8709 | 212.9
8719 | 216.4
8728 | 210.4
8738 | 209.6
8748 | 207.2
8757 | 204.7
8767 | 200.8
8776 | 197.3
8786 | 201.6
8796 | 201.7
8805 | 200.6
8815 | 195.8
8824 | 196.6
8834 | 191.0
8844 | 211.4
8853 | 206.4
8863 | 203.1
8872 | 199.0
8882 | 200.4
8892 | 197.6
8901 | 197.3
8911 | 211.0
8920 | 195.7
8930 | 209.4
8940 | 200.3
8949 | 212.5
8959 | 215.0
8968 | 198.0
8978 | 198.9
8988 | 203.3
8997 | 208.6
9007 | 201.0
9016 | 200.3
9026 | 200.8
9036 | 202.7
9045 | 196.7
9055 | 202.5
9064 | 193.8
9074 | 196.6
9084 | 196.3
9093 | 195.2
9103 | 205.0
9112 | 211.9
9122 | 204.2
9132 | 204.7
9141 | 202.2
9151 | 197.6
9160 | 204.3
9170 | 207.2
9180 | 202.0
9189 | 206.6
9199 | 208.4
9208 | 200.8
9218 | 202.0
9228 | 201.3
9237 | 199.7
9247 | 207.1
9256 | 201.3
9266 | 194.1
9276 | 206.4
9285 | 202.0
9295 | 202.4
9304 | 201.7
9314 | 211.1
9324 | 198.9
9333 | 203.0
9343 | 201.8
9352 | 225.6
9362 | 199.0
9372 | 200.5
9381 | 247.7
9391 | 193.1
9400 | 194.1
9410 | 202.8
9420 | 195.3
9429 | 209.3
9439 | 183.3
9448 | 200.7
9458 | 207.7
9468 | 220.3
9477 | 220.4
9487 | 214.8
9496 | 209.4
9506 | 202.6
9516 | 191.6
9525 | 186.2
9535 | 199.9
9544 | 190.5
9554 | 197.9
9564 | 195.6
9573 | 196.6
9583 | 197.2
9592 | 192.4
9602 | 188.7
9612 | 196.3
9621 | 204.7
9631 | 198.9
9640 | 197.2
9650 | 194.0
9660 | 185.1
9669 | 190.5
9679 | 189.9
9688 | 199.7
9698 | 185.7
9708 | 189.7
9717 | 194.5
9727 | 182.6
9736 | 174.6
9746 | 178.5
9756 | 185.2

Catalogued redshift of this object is 0.145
